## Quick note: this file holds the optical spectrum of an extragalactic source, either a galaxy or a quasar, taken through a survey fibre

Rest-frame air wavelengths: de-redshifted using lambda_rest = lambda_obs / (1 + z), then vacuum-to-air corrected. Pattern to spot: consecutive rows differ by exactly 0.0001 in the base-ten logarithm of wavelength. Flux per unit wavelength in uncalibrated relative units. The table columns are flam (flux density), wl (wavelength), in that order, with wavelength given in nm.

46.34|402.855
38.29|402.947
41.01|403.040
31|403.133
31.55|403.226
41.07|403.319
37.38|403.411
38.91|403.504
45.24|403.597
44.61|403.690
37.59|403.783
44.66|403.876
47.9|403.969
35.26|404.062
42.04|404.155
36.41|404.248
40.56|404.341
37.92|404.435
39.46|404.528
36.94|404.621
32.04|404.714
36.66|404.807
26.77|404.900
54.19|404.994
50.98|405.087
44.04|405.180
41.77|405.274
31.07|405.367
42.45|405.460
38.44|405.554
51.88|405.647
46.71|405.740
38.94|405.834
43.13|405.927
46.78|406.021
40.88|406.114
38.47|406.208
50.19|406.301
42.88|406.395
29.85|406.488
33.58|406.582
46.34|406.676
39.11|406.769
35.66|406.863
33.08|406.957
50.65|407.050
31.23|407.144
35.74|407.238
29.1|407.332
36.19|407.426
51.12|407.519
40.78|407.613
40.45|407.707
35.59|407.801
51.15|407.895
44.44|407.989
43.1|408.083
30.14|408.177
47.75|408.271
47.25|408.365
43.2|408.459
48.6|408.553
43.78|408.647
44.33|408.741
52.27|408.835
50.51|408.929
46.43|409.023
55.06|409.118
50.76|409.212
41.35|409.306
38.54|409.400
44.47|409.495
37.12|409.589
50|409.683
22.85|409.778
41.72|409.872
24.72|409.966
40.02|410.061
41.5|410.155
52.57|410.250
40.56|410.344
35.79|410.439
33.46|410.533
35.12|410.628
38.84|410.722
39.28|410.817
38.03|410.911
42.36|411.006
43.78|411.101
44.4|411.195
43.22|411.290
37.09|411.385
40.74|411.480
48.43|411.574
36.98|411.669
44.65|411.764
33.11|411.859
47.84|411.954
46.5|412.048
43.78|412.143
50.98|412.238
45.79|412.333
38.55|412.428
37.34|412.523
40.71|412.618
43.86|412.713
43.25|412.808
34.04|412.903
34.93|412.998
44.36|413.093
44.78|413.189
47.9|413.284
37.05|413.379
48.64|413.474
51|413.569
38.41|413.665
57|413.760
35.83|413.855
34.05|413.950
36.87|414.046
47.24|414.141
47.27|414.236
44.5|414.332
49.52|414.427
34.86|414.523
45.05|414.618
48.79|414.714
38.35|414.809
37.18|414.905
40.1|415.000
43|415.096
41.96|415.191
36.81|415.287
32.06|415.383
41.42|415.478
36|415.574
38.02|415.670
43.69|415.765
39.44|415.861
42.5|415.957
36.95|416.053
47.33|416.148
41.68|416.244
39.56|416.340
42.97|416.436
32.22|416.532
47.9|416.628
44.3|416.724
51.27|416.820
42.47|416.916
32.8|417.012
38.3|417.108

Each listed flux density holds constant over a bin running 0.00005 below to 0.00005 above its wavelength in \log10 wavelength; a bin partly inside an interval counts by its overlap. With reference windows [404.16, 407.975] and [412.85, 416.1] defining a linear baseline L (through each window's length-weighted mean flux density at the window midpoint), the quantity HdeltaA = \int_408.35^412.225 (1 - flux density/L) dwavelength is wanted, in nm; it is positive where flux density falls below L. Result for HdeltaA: -0.132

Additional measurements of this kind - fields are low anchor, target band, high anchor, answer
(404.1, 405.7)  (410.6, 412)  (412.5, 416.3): 0.01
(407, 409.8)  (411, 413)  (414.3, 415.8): -0.02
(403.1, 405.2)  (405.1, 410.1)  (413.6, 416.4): -0.18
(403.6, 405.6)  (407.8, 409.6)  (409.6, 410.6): -0.30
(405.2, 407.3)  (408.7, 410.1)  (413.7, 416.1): -0.07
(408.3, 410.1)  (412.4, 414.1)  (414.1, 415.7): 0.01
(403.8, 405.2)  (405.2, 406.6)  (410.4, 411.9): -0.04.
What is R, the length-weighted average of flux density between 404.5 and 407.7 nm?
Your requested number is 40.2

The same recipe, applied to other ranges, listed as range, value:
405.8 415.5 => 41.7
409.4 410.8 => 38.5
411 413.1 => 42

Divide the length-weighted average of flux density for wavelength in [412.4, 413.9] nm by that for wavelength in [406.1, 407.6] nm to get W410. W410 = 1.1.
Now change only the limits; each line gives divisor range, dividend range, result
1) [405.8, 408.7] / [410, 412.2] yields 1.00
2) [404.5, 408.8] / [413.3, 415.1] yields 1.05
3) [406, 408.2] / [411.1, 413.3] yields 1.06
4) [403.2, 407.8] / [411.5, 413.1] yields 1.05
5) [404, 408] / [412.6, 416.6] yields 1.03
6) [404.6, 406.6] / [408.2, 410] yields 1.07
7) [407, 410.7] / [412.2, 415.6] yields 1.00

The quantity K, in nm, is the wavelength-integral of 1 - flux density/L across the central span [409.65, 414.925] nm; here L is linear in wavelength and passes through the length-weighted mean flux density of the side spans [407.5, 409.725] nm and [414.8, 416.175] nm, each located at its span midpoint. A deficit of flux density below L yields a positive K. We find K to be 0.05 nm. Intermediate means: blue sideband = 44.8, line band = 41.5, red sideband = 39.6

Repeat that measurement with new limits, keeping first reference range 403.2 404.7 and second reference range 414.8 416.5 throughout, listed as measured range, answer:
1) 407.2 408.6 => -0.06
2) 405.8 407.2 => -0.01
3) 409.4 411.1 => 0.04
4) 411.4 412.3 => -0.08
